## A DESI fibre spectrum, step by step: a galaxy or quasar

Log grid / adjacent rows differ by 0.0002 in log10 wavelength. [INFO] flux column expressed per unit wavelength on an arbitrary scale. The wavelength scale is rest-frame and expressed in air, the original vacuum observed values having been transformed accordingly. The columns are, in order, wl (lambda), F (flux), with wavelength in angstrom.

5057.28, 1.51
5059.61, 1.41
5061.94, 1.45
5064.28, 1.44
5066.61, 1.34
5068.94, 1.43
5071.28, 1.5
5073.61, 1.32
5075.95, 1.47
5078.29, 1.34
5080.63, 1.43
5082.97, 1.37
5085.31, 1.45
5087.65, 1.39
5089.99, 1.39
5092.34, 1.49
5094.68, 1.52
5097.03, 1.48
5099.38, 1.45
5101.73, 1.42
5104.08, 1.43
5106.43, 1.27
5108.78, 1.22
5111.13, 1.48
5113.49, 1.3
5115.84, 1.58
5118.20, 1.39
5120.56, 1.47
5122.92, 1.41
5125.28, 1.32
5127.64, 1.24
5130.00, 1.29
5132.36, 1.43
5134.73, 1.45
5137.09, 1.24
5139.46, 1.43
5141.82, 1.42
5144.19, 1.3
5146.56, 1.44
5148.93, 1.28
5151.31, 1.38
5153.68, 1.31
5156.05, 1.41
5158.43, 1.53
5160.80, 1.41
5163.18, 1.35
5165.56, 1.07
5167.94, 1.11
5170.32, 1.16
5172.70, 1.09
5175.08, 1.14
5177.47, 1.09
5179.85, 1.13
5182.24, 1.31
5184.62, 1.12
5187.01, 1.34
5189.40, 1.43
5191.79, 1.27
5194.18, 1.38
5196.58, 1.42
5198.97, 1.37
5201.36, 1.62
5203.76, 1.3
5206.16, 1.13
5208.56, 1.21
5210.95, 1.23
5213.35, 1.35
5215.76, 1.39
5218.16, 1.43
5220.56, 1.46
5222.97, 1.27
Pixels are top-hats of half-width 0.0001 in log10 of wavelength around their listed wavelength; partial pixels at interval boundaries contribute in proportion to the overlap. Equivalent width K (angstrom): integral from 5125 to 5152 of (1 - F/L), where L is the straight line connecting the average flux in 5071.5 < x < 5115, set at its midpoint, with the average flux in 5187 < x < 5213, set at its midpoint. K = 0.5 angstrom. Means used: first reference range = 1.4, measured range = 1.35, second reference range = 1.34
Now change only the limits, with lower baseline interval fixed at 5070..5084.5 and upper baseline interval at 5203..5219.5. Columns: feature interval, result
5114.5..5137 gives -0.4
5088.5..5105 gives -0.8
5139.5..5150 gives -0.2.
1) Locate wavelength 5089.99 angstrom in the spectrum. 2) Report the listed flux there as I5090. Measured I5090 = 1.39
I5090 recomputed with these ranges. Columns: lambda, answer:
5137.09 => 1.24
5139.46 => 1.43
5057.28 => 1.51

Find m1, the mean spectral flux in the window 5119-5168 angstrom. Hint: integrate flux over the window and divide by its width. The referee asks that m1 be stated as 1.35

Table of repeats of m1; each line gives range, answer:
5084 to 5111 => 1.41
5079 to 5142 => 1.4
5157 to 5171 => 1.28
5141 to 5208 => 1.3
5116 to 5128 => 1.39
